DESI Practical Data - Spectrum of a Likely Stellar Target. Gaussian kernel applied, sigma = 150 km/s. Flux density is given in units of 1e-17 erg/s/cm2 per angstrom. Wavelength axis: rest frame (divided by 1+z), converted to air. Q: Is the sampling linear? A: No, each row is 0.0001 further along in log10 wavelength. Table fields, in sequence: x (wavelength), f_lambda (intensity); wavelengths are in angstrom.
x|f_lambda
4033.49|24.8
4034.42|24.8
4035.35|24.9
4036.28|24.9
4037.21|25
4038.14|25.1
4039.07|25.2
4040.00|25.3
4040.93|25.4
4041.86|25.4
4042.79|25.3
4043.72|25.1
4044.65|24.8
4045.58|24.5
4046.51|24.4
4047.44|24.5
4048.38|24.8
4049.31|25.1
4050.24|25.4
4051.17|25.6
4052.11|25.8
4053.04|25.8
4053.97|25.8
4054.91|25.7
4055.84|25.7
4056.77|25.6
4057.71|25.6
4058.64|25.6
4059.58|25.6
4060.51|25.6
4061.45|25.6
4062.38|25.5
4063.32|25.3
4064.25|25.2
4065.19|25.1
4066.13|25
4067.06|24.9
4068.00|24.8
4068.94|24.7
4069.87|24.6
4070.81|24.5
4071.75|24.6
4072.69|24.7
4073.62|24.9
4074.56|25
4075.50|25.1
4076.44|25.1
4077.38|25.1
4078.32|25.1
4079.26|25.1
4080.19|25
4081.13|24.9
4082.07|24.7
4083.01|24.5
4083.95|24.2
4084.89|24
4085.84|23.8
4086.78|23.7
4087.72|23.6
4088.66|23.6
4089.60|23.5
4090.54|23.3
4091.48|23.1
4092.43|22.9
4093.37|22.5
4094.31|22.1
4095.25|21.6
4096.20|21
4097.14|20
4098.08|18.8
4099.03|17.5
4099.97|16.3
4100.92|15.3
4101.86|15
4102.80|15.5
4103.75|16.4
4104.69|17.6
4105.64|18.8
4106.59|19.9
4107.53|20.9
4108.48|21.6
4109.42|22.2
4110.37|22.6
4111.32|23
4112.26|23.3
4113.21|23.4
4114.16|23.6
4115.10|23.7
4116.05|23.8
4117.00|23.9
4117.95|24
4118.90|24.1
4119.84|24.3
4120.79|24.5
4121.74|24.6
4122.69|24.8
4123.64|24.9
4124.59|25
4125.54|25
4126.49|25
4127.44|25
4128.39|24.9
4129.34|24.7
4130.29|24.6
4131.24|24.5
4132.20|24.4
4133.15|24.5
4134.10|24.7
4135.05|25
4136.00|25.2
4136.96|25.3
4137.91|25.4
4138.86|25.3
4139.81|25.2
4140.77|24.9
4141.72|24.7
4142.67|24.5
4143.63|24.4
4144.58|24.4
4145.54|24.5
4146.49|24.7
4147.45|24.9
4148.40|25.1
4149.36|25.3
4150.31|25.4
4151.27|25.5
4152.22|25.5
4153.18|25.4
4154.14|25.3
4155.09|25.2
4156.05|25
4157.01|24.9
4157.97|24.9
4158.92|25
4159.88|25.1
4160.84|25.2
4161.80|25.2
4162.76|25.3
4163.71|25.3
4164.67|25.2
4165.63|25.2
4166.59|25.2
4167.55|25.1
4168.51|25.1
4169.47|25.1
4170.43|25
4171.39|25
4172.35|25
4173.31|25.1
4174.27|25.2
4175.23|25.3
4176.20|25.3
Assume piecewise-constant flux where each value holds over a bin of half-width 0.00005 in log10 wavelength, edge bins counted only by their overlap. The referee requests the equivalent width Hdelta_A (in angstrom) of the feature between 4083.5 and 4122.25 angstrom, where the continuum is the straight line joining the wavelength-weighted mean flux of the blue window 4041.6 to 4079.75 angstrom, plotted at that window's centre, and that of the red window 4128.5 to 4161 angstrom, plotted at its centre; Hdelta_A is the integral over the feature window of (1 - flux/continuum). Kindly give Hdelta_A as 5.3 angstrom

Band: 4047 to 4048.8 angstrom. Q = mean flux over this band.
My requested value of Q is 24.5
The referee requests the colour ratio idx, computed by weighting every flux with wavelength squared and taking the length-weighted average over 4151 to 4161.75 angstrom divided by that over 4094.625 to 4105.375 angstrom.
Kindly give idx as 1.45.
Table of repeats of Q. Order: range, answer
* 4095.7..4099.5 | 19.3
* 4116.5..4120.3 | 24.1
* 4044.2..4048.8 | 24.6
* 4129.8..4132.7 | 24.5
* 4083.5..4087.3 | 23.9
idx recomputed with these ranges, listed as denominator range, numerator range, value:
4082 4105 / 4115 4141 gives 1.20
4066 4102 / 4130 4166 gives 1.12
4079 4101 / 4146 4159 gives 1.16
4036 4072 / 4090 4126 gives 0.88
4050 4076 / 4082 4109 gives 0.84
